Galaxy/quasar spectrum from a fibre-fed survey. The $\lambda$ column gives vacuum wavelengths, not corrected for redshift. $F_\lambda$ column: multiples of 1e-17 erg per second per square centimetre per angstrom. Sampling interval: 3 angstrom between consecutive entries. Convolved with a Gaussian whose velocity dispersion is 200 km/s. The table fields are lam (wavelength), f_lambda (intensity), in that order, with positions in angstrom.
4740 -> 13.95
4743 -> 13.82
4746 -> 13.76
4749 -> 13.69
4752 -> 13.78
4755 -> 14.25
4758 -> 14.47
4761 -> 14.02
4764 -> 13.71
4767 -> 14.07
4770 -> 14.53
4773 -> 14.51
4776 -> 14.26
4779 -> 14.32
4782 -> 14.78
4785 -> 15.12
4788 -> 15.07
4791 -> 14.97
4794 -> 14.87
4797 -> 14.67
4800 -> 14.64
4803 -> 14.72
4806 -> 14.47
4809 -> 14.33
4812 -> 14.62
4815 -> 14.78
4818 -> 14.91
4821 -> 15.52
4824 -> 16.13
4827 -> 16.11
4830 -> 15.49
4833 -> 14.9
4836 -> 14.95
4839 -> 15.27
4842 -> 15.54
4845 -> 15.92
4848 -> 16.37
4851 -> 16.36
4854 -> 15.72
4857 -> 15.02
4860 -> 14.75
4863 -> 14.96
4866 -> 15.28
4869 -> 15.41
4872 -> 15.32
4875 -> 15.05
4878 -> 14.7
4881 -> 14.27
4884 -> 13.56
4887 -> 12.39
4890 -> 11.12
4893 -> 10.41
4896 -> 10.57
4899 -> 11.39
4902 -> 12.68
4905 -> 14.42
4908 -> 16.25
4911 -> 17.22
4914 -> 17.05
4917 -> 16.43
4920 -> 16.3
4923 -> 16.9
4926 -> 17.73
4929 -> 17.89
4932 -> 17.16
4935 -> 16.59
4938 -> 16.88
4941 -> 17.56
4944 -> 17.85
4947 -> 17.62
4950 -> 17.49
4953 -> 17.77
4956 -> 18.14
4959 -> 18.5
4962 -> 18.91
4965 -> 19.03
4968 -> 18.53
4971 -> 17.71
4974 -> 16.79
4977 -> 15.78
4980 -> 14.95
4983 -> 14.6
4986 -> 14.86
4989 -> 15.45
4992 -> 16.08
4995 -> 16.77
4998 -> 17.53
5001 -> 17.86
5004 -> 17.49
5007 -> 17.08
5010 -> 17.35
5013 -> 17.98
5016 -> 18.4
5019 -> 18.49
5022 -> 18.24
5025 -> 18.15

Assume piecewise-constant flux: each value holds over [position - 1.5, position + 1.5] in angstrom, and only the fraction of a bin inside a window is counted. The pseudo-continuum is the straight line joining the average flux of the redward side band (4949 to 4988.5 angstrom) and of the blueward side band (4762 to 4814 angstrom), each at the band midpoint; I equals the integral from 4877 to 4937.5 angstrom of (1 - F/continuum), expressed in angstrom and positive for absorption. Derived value 5.5 angstrom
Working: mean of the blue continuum 14.6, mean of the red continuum 17.1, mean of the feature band 14.8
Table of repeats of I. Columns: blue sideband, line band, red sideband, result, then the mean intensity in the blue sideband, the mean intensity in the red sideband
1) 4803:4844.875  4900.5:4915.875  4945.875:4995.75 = 0.6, 15.2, 17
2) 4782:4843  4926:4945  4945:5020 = -0.8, 15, 17.2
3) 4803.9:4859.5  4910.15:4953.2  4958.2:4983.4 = -1.2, 15.3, 17.3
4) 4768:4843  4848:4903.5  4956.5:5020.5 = 6.6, 14.9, 17.2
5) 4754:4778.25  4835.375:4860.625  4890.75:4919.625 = -2.6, 14.2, 14.1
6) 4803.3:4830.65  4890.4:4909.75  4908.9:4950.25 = 4.7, 15.1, 17.2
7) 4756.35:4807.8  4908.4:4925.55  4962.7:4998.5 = -1.0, 14.5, 16.5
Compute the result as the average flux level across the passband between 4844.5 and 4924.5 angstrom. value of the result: 14.6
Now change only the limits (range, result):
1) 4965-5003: 16.5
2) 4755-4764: 14.2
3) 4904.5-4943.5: 16.9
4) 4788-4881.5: 15.2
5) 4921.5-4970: 17.8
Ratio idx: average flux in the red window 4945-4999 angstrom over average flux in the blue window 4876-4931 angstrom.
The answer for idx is 1.17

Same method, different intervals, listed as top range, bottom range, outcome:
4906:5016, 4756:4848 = 1.15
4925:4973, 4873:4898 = 1.39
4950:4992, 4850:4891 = 1.16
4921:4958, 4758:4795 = 1.20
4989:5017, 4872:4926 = 1.21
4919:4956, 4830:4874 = 1.13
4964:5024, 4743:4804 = 1.18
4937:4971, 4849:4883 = 1.19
